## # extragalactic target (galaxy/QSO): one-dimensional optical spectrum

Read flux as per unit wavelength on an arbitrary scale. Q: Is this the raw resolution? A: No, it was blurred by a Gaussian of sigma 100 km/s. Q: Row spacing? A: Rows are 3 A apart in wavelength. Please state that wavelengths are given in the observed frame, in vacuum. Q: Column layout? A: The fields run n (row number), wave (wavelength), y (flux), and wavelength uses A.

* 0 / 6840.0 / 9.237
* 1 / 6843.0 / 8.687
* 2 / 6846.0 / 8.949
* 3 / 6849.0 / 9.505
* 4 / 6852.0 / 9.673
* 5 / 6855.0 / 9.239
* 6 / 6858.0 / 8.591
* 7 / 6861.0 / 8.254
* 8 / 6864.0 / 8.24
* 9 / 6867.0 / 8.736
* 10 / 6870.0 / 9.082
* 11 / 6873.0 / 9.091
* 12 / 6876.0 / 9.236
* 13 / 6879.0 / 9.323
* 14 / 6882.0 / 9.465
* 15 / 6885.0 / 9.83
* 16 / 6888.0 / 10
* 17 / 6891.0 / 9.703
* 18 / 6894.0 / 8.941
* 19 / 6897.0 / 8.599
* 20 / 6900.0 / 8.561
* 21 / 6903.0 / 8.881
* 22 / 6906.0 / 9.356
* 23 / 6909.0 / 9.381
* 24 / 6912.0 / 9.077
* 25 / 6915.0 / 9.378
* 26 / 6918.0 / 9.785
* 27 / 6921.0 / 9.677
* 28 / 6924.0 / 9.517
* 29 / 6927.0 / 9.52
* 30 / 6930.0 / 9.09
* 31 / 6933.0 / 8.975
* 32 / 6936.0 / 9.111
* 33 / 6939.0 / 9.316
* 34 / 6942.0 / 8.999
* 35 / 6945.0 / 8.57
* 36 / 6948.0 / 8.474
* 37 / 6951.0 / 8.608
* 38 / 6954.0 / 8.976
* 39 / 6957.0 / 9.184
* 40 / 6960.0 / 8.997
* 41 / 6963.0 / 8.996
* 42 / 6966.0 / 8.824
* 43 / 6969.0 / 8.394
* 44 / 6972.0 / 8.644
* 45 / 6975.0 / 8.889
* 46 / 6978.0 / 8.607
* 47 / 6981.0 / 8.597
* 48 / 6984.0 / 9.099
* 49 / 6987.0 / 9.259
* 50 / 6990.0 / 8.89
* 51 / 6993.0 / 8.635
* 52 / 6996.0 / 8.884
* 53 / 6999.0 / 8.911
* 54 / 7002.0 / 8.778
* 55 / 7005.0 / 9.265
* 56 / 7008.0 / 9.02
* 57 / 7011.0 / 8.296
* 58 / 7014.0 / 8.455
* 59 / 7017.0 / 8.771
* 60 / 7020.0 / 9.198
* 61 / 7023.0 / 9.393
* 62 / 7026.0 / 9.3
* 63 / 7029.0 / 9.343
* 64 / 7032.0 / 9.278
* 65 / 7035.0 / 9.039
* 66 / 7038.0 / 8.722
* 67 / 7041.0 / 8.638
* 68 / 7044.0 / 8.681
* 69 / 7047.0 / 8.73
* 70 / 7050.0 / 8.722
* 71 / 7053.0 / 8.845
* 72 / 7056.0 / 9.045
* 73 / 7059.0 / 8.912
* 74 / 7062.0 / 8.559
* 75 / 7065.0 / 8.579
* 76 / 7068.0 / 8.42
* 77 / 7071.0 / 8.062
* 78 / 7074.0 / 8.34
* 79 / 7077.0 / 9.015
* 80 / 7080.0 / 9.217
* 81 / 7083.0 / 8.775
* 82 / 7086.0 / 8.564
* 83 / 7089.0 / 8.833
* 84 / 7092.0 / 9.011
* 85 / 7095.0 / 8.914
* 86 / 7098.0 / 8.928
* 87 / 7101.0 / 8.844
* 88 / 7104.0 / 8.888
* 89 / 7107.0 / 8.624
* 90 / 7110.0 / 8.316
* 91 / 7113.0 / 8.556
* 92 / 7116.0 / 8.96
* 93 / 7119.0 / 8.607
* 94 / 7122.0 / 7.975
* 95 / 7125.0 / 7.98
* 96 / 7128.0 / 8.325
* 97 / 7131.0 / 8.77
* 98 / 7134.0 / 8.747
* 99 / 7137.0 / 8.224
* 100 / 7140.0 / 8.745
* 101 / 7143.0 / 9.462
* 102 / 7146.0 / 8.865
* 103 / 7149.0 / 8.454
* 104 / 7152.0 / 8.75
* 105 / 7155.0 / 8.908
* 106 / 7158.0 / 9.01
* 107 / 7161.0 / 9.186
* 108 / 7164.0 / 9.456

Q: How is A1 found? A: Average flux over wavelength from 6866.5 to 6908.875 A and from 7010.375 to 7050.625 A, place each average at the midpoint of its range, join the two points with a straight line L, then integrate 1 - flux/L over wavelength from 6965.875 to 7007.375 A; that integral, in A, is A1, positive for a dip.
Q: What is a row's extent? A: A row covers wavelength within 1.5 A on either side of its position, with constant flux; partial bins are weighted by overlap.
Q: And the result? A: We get 0.8 A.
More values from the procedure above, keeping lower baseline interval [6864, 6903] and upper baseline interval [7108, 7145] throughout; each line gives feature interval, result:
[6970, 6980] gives 0.3 A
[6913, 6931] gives -0.8 A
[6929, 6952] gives 0.3 A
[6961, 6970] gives 0.2 A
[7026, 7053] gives -0.4 A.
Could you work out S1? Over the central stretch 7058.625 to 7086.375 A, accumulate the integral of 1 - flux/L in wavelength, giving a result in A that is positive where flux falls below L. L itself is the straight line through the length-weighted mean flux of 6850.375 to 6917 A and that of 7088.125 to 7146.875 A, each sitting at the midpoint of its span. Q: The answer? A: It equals 0.40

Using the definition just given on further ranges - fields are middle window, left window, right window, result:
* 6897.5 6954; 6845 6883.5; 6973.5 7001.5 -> -1.06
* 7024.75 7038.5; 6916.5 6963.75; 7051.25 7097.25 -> -0.47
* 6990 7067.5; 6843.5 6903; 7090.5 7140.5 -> -0.80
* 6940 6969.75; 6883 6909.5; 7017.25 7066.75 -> 0.98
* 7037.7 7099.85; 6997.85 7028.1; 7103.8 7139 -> -0.22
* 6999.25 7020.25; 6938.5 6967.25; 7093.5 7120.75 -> 0.04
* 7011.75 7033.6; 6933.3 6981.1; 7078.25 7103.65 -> -0.54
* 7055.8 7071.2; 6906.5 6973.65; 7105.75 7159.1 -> 0.32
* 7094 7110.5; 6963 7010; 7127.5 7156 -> -0.02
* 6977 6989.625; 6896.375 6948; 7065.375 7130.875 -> 0.10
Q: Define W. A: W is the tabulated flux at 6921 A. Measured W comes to 9.677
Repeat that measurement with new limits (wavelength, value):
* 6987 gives 9.259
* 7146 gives 8.865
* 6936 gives 9.111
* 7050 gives 8.722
